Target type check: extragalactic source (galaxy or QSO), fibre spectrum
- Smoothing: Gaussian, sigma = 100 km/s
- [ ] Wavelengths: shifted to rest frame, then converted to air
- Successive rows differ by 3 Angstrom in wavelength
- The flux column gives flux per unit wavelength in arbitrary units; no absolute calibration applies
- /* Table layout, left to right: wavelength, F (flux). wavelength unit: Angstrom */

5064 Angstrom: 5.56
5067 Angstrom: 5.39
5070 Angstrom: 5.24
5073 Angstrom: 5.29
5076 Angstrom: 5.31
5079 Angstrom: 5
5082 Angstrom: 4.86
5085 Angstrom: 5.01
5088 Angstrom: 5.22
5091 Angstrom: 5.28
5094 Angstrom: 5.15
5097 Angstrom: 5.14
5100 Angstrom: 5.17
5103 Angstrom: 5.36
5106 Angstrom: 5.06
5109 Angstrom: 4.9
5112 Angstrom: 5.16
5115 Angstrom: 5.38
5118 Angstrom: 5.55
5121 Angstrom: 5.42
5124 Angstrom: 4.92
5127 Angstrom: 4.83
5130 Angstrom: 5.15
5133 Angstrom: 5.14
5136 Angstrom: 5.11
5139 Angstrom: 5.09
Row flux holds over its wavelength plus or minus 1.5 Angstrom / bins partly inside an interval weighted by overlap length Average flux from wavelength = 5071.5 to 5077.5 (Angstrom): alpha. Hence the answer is 5.3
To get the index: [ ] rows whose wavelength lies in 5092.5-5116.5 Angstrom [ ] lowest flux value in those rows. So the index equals 4.9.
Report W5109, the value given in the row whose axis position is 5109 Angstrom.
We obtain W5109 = 4.9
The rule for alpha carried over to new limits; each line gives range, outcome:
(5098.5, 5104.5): 5.27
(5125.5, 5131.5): 4.99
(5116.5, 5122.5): 5.48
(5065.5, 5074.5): 5.31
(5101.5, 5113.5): 5.12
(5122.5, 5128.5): 4.88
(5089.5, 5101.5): 5.18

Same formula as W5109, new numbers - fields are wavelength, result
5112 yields 5.16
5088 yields 5.22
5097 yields 5.14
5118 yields 5.55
